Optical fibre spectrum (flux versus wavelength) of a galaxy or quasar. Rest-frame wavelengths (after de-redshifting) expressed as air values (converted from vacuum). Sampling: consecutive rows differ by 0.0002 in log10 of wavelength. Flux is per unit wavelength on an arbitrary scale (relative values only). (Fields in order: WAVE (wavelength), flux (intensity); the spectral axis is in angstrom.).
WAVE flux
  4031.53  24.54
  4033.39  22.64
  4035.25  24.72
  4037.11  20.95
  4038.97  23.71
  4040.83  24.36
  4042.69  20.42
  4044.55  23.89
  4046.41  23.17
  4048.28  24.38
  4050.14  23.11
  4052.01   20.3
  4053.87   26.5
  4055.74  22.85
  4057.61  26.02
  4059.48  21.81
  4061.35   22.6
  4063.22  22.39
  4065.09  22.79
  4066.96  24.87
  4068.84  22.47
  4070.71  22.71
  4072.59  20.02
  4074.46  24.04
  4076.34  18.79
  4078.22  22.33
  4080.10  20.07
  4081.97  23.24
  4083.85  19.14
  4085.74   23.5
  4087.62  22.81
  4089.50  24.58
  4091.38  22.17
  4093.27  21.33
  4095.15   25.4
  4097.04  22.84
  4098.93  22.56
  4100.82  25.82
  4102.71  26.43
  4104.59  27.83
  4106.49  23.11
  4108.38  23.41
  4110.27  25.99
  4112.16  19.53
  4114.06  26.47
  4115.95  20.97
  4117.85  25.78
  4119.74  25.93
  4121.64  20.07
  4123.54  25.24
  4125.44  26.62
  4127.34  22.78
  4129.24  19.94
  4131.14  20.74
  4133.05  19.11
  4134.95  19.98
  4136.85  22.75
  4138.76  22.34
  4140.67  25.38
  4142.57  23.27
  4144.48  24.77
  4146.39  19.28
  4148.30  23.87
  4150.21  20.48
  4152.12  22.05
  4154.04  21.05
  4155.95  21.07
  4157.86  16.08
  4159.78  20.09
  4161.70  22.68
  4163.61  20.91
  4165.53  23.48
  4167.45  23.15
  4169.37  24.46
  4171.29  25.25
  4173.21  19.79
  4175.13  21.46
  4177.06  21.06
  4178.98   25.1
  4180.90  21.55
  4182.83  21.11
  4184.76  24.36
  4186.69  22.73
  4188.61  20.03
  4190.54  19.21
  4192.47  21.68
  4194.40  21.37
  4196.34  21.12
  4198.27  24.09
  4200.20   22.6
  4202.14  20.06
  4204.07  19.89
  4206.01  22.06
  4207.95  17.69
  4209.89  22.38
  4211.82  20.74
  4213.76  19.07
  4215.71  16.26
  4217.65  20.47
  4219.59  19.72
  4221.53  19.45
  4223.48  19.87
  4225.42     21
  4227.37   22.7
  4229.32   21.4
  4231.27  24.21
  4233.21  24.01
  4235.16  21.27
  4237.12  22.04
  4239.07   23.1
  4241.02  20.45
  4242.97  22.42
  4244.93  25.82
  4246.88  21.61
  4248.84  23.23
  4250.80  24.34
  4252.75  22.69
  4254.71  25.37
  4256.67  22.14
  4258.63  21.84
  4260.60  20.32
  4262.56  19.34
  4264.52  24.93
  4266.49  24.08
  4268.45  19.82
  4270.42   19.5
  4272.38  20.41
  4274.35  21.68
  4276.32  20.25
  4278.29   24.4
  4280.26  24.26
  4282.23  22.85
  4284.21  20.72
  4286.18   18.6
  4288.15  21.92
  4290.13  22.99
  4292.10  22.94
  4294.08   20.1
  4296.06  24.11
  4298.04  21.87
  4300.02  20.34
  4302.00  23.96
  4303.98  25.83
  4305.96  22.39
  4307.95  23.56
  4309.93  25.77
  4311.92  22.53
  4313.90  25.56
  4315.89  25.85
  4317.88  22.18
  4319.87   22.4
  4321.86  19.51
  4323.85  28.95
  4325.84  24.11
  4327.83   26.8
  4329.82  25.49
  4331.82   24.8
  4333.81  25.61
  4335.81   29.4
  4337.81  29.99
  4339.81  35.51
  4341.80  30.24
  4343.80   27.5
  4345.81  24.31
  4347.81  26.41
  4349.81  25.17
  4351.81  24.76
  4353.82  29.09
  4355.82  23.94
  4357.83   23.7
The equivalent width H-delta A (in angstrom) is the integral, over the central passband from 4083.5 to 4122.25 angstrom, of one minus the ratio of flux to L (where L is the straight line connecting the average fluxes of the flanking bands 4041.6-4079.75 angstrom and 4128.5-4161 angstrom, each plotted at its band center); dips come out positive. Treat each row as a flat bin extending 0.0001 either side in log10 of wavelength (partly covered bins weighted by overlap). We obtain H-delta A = -3.0 angstrom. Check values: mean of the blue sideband 22.7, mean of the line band 23.7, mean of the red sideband 21.3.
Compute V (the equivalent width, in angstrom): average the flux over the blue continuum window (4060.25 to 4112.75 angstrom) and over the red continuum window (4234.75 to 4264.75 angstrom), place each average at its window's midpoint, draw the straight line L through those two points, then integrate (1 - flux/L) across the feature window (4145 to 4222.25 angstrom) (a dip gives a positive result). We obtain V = 5.0 angstrom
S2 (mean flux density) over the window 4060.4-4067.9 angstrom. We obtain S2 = 23.2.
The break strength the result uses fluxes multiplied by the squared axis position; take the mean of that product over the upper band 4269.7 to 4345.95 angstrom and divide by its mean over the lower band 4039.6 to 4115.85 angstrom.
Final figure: 1.16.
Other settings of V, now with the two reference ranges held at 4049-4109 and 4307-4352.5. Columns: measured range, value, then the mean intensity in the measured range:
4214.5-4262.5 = 5.9 angstrom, 21.8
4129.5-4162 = 3.3 angstrom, 21.4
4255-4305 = 6.6 angstrom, 22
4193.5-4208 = 1.9 angstrom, 21.3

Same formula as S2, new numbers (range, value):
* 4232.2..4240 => 22.6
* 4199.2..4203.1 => 21.4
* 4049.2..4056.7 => 23.2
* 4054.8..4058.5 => 24.4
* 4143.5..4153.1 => 22.1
